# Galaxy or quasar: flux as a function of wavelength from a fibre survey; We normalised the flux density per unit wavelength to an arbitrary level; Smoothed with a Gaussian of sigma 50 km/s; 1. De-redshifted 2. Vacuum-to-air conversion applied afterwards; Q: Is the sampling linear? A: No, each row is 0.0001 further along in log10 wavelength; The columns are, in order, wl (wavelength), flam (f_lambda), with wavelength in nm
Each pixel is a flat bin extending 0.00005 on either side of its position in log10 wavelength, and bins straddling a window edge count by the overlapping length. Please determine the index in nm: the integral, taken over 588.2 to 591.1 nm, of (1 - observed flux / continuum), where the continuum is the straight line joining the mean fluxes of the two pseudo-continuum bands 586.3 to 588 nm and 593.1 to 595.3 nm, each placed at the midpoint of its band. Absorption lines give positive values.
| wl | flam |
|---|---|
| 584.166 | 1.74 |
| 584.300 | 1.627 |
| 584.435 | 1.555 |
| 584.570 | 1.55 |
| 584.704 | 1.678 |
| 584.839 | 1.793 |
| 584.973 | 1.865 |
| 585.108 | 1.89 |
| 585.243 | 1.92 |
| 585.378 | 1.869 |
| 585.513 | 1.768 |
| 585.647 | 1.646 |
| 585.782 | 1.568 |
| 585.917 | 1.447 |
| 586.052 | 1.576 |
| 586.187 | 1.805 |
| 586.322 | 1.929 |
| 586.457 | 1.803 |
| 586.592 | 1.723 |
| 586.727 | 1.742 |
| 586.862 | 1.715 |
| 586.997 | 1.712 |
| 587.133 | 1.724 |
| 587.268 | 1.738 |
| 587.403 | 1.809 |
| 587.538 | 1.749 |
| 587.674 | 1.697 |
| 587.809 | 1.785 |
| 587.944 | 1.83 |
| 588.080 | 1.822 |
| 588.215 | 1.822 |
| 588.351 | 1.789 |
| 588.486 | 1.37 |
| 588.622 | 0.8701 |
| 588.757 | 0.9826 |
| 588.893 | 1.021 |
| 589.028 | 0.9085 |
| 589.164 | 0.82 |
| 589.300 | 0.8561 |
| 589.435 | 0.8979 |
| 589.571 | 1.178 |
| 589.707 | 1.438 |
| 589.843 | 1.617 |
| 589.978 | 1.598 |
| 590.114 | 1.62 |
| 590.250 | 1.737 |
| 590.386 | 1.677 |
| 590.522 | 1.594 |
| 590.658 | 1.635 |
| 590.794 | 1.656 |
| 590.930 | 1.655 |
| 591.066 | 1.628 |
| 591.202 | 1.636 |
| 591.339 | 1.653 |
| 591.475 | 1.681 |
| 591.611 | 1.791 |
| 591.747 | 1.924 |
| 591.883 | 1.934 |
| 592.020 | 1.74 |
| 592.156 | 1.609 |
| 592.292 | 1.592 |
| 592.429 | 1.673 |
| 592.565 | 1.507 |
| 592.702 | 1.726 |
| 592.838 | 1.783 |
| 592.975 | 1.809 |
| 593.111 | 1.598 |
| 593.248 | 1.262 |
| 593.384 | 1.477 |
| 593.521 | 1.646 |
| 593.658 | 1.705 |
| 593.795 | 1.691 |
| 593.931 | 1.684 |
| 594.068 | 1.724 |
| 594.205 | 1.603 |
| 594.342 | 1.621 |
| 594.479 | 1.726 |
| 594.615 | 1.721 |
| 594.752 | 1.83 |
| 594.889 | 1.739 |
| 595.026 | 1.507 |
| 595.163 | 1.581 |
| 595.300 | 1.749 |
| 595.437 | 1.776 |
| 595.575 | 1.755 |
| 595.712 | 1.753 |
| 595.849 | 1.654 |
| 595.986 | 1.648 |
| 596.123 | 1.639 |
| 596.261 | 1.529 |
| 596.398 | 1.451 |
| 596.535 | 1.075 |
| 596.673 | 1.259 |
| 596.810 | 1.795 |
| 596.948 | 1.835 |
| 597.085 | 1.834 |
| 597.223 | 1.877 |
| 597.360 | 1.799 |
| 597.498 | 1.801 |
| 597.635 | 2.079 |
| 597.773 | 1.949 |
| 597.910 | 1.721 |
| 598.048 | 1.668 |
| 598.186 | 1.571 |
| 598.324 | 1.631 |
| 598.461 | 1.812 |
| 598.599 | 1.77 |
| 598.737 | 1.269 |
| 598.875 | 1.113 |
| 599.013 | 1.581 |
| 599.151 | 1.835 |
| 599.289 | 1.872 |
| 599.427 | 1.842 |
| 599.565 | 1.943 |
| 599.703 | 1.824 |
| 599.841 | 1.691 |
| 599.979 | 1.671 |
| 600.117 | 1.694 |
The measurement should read 0.58 nm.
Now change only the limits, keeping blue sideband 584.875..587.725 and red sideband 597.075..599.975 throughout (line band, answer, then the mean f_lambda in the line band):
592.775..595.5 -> 0.122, 1.66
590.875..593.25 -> 0.071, 1.69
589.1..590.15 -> 0.301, 1.24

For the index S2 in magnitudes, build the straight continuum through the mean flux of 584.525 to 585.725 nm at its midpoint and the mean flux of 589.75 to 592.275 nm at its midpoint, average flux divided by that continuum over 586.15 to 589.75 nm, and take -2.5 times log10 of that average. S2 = 0.16 mag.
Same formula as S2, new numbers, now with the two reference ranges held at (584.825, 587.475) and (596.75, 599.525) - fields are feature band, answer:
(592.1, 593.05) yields 0.04 mag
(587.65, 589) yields 0.18 mag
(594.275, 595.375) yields 0.03 mag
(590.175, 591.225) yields 0.06 mag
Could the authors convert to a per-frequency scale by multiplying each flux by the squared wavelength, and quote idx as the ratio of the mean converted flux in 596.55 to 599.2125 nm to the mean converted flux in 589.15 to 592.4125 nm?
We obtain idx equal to 1.10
